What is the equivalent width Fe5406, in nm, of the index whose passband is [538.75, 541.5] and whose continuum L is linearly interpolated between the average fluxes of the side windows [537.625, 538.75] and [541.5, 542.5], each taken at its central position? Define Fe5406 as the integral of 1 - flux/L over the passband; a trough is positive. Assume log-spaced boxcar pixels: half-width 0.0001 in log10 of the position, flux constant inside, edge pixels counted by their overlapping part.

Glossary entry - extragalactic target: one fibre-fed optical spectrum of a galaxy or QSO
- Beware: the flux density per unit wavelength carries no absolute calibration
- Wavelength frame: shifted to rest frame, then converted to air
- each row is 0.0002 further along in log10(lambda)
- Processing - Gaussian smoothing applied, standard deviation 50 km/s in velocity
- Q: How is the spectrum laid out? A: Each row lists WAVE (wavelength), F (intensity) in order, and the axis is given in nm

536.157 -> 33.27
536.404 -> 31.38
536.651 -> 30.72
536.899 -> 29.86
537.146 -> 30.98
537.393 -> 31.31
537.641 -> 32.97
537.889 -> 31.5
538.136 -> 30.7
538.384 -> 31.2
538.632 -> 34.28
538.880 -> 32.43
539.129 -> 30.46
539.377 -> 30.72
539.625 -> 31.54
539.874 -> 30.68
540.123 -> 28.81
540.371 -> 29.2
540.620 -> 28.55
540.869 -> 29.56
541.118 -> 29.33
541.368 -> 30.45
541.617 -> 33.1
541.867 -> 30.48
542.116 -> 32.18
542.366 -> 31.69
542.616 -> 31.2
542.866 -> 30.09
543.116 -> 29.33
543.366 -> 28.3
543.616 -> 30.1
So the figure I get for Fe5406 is 0.152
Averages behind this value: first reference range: 32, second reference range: 31.8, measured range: 30.2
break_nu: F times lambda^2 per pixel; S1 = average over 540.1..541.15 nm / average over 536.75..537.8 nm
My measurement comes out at 0.9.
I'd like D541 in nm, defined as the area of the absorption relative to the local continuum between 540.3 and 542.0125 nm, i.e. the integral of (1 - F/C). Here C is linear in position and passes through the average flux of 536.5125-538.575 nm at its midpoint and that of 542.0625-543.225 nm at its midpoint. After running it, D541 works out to 0.04 nm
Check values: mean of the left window 31.3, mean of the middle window 30.1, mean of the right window 30.8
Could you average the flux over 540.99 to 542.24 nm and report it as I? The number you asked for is 31.1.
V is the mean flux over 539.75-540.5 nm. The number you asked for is 29.6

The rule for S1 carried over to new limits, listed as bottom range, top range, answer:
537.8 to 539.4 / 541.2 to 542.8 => 1.00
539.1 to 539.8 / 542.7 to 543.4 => 0.96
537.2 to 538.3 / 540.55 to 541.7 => 0.97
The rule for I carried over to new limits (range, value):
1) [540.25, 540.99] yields 29.1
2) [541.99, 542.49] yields 31.9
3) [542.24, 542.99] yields 31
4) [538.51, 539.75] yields 31.9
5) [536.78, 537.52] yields 30.7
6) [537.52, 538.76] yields 32.1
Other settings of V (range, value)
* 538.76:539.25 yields 31.4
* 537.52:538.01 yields 32.2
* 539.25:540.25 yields 30.5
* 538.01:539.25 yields 31.8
